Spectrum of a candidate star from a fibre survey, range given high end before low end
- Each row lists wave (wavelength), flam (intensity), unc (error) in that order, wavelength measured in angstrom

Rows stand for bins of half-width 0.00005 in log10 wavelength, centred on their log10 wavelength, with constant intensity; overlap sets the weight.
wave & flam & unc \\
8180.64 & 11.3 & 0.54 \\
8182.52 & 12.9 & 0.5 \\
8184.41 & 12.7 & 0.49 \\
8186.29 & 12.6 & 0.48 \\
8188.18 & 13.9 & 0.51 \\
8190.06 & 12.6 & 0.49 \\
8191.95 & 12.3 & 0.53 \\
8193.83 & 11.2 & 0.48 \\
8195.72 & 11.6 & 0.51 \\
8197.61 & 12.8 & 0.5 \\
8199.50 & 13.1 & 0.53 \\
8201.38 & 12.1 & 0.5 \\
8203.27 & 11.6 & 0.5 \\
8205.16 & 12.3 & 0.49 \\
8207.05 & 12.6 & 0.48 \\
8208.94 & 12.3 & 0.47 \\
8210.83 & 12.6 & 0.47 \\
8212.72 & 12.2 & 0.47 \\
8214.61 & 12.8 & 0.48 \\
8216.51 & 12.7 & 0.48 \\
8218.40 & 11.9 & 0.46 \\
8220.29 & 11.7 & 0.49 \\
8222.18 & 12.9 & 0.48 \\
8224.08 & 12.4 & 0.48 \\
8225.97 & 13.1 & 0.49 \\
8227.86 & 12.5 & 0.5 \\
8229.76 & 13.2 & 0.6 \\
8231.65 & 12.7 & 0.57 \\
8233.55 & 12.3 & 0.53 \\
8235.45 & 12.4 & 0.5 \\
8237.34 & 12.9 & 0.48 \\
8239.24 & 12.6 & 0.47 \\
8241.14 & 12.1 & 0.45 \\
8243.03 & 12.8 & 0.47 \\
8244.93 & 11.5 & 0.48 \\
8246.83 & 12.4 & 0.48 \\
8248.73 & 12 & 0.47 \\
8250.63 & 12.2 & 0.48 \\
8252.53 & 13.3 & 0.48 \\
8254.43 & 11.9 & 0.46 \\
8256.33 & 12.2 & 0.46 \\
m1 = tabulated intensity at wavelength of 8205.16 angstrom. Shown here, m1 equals 12.3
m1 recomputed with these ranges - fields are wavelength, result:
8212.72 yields 12.2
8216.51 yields 12.7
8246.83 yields 12.4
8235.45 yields 12.4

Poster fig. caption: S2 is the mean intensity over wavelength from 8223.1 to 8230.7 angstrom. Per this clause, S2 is 12.8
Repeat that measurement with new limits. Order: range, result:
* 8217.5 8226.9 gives 12.4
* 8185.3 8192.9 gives 12.9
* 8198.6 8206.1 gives 12.3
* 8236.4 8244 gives 12.6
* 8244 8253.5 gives 12.3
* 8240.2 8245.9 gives 12.1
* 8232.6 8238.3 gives 12.5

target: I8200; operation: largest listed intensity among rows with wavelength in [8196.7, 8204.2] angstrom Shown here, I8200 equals 13.1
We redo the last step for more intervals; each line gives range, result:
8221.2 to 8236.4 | 13.2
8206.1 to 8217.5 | 12.8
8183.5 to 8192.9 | 13.9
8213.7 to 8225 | 12.9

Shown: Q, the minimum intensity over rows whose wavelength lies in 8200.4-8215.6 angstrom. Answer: 11.6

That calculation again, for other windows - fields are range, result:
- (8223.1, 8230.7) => 12.4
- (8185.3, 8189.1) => 12.6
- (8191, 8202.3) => 11.2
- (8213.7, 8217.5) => 12.7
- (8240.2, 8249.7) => 11.5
